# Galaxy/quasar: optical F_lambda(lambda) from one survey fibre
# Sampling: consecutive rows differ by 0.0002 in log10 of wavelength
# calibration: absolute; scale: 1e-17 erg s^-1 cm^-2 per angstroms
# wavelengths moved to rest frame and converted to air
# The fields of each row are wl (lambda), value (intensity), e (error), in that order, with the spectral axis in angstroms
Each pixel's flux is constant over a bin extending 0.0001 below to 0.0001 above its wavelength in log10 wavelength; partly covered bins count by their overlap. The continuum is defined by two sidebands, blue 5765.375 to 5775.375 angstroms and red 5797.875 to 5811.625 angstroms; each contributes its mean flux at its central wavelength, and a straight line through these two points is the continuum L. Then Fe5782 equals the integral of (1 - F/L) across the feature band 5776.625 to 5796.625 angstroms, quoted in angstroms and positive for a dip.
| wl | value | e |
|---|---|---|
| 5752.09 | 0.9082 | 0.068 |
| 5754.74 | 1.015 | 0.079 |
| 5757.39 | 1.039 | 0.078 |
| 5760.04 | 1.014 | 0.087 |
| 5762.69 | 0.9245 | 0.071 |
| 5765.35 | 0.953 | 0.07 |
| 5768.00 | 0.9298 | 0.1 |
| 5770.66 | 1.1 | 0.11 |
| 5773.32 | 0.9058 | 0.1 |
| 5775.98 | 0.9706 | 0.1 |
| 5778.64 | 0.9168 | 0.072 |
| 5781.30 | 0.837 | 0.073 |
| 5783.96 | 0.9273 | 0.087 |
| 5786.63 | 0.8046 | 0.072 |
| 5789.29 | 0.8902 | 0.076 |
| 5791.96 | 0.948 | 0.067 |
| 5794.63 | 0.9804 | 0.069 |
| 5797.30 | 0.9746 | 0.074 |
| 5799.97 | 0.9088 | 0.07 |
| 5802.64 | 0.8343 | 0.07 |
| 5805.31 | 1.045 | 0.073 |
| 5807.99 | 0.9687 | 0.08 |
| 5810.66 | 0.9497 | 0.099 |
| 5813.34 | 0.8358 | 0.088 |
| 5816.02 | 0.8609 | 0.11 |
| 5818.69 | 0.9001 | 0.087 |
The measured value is 1.1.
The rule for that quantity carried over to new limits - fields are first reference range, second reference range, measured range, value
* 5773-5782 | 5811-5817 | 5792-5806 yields -1.0 angstroms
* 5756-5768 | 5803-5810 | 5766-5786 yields 0.8 angstroms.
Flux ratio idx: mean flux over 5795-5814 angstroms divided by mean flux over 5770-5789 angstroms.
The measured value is 1.02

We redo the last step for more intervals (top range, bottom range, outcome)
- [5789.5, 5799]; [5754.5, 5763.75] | 0.96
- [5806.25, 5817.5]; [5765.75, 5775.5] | 0.93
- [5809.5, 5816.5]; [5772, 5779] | 0.95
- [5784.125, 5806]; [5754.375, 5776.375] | 0.94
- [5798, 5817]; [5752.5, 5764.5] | 0.93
